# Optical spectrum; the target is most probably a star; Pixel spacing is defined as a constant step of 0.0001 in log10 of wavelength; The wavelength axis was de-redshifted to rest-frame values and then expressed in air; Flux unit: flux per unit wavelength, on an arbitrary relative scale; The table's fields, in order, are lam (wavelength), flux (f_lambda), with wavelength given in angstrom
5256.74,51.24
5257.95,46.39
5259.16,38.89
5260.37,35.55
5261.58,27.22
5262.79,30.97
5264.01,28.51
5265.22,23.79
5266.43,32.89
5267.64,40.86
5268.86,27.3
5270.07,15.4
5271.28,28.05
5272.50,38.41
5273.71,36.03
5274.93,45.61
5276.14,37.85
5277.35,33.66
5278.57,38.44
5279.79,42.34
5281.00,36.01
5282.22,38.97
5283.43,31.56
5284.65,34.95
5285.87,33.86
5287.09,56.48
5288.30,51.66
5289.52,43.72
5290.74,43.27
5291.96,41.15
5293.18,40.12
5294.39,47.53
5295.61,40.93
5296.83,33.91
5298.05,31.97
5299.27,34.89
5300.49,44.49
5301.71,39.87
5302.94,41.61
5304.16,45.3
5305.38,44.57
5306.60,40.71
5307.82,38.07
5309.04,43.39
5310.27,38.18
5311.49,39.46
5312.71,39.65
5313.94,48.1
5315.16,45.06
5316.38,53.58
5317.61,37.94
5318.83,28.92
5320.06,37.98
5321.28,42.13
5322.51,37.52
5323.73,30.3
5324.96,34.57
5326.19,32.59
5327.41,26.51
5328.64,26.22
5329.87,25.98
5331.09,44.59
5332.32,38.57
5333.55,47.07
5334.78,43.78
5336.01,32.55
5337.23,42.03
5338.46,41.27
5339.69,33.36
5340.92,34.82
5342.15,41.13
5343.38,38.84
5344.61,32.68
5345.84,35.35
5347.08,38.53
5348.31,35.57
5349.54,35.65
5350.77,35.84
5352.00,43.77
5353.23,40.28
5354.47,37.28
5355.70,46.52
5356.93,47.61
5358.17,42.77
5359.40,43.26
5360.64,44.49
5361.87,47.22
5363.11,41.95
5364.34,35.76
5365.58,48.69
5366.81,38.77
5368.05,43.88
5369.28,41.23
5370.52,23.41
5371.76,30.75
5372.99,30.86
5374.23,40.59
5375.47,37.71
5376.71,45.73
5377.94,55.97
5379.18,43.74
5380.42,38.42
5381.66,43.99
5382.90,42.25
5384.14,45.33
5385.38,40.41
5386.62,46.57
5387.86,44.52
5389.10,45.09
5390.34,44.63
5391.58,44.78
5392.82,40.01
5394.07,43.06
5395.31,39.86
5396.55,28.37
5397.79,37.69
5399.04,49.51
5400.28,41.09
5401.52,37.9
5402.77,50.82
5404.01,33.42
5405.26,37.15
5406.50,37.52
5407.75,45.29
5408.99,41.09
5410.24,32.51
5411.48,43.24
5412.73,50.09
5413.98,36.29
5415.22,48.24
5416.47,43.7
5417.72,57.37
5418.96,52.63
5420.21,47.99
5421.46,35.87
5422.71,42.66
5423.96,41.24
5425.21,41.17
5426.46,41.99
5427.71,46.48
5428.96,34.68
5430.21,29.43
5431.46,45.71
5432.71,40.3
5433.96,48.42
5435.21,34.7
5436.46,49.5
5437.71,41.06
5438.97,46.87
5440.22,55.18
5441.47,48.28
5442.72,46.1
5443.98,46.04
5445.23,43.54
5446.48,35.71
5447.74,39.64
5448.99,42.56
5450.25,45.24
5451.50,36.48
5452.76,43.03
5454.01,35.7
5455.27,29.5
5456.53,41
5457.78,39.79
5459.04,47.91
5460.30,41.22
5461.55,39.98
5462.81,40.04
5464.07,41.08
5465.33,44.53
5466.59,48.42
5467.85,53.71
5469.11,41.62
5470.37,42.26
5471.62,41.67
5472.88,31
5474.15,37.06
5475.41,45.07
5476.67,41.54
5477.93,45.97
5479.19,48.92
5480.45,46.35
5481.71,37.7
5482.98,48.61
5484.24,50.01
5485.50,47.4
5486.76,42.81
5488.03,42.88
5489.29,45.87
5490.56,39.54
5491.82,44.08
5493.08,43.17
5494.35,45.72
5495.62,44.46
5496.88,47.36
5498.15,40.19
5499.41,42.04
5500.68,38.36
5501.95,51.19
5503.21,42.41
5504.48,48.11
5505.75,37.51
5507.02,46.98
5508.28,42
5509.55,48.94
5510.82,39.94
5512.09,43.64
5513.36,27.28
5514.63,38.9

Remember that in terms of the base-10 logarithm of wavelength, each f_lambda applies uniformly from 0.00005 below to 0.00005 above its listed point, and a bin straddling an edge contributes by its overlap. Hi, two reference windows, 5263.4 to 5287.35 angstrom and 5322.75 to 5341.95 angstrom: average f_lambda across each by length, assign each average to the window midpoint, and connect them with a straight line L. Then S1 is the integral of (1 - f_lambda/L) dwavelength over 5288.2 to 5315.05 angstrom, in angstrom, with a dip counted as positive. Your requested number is -4.7 angstrom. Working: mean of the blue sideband 34.7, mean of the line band 41.3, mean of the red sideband 35.8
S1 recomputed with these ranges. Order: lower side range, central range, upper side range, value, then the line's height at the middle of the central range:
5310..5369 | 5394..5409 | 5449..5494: 0.3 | 40.8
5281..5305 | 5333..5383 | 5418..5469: 1.8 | 41.6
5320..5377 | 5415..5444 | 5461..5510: -2.0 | 41.5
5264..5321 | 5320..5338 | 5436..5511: 1.6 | 39.7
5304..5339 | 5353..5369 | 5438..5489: -1.2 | 40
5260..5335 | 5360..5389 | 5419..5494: -0.9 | 40.2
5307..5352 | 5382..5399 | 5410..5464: -0.6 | 40.5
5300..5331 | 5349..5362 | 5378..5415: -0.6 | 40.2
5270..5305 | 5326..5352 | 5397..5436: 2.5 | 40.4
